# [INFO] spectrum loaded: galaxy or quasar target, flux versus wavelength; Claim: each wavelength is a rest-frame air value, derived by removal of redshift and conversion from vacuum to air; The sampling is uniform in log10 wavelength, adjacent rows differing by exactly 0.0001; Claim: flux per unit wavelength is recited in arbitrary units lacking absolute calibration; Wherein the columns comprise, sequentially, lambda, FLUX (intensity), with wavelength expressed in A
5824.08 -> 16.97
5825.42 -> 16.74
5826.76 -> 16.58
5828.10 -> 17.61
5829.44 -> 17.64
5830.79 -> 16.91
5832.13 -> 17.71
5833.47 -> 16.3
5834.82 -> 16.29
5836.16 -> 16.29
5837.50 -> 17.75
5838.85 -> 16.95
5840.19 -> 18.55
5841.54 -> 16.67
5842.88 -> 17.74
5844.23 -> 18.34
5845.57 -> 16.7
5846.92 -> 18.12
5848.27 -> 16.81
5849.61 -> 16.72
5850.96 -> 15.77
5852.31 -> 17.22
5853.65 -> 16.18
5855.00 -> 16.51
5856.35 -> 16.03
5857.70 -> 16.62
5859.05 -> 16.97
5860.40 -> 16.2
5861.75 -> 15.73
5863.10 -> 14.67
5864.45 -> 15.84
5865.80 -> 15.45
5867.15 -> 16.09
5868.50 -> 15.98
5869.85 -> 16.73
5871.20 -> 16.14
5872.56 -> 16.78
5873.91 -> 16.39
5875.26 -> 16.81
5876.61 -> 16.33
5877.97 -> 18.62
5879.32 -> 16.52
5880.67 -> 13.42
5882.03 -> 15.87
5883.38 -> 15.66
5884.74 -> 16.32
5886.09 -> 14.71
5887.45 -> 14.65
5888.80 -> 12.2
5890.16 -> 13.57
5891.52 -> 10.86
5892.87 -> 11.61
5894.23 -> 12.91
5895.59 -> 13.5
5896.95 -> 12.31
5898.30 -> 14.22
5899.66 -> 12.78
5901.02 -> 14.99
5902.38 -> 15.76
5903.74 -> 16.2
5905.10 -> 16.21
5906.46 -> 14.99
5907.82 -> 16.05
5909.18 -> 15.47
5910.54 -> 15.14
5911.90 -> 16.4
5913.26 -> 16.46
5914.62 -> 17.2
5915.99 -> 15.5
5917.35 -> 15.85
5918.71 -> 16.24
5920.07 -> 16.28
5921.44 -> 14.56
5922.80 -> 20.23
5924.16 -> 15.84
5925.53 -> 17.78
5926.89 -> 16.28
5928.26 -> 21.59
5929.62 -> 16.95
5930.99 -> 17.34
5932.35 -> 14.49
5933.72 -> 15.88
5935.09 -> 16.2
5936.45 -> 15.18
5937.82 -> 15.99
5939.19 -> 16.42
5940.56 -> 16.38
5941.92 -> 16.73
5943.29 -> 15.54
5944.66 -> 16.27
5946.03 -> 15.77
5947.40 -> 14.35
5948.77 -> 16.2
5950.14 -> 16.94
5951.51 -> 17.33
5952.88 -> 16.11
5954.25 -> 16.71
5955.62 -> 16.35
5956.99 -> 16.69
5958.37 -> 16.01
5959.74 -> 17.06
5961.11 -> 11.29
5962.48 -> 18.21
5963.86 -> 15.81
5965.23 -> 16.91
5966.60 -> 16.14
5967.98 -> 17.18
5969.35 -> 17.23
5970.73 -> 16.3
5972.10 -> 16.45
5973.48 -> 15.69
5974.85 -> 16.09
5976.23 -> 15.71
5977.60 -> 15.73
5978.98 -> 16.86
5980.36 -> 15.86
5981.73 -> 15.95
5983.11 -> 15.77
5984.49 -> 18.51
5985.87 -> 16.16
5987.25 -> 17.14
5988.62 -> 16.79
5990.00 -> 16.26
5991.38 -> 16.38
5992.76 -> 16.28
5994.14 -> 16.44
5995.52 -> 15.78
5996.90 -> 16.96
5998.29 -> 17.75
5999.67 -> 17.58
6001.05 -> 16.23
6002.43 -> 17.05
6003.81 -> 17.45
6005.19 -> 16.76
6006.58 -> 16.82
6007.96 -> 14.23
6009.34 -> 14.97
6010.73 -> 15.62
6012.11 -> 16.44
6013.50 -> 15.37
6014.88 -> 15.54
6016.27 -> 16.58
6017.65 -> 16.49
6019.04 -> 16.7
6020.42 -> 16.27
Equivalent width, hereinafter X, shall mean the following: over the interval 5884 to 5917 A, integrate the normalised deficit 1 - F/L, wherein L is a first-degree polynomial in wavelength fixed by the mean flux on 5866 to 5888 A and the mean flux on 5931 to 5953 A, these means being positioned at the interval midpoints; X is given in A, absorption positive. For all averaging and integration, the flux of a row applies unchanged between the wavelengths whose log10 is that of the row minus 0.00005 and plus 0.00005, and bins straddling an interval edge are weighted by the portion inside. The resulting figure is 3.0 A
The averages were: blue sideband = 16.1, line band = 14.6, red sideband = 16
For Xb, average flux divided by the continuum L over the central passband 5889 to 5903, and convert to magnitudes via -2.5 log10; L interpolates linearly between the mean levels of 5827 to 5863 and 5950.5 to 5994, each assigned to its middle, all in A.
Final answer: 0.25 mag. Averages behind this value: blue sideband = 16.9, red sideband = 16.4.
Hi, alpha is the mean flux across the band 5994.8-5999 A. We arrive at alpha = 16.8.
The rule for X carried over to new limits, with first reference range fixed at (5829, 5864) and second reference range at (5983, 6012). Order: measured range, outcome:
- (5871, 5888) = 0.74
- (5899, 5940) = 1.14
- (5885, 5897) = 2.62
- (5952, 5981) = 0.65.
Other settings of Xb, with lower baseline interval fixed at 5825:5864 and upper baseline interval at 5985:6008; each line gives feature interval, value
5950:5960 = 0.007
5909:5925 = 0.030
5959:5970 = 0.031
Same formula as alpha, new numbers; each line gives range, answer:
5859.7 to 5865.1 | 15.6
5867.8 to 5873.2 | 16.4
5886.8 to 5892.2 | 12.8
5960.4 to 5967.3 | 15.7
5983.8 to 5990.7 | 17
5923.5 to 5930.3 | 17.7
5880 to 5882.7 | 14.6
